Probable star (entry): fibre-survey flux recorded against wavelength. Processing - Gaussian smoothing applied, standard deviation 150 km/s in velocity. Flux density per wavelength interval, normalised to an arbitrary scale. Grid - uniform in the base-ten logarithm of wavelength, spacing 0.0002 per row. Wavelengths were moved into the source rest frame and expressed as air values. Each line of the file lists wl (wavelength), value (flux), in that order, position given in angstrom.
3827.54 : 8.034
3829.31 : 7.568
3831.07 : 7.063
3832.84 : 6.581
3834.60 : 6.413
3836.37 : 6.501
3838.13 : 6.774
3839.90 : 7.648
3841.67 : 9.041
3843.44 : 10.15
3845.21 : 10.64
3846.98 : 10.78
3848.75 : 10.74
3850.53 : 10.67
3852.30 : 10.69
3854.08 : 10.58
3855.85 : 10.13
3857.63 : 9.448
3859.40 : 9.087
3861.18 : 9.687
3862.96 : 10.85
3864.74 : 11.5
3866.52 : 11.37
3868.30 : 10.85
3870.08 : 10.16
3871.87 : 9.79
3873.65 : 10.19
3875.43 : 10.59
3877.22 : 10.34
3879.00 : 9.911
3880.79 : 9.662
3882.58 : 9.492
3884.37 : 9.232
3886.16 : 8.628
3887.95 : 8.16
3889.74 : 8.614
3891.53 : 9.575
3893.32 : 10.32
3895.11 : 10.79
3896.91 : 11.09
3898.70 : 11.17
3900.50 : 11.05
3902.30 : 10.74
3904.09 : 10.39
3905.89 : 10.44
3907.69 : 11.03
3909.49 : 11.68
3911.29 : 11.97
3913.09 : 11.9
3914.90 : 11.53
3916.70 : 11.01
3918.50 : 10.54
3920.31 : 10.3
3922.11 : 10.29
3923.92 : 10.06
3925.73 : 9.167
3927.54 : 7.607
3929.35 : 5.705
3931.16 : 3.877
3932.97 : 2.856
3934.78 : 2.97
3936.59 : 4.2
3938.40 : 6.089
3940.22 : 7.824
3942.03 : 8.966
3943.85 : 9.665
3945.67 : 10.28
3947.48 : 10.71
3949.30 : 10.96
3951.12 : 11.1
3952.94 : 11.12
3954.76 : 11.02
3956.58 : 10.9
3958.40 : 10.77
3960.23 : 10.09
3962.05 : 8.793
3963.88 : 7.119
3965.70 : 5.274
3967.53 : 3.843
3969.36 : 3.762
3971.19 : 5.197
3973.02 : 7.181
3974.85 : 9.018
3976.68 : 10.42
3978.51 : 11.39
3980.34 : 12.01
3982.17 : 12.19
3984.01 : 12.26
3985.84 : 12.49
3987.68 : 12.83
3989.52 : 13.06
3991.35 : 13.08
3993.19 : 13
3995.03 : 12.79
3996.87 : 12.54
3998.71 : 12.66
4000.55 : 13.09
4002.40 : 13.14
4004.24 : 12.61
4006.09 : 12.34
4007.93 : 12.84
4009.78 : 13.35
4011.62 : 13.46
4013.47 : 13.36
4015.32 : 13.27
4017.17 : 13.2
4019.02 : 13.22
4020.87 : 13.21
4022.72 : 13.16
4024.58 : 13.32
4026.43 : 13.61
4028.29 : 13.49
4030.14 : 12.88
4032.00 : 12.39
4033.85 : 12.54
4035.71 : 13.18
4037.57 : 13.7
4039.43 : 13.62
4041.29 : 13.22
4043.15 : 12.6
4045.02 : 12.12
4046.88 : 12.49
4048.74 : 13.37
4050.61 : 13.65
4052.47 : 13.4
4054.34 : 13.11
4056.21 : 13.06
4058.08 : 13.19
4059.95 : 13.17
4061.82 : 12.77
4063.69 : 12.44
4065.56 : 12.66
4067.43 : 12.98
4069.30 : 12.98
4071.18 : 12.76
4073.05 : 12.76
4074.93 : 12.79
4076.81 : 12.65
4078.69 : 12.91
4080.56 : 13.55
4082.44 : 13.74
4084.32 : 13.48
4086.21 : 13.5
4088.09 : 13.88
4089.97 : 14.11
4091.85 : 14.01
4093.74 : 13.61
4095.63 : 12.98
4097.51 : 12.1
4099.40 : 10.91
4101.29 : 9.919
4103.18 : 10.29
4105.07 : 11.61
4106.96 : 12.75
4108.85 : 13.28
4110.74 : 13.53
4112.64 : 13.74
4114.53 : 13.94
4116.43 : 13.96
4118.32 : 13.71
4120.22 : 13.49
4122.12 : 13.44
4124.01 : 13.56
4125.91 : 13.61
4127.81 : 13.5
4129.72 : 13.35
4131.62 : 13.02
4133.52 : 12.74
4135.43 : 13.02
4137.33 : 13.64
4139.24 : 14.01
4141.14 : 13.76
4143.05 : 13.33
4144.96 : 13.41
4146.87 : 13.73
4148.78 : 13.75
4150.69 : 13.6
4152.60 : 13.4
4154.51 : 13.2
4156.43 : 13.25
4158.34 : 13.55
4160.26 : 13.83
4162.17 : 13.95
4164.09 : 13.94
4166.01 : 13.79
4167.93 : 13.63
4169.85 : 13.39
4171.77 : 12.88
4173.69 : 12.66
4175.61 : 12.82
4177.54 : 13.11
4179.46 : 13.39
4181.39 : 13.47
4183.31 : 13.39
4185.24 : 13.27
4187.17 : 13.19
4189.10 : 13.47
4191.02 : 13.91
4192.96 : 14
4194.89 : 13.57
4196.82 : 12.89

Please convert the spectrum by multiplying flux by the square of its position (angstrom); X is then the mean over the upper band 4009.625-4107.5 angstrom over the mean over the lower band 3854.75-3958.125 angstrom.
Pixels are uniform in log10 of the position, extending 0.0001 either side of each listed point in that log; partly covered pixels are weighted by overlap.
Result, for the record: 1.45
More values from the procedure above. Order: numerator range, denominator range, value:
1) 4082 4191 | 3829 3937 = 1.60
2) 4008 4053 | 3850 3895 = 1.43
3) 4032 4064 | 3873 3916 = 1.36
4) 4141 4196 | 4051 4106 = 1.10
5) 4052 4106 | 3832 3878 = 1.48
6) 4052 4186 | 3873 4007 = 1.46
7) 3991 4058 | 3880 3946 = 1.51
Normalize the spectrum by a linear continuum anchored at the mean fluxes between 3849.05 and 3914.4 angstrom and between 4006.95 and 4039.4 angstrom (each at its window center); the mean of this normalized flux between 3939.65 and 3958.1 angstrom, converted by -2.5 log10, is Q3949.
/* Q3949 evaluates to 0.14 mag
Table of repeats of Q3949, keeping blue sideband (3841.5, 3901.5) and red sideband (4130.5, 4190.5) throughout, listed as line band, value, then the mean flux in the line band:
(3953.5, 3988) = 0.22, 9.25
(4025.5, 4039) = -0.10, 13.1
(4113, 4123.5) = -0.06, 13.7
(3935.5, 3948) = 0.33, 8.1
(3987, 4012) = -0.12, 12.9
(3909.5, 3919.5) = -0.08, 11.4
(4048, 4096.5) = -0.07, 13.2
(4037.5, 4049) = -0.07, 12.9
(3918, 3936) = 0.44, 7.21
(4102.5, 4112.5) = 0.03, 12.5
